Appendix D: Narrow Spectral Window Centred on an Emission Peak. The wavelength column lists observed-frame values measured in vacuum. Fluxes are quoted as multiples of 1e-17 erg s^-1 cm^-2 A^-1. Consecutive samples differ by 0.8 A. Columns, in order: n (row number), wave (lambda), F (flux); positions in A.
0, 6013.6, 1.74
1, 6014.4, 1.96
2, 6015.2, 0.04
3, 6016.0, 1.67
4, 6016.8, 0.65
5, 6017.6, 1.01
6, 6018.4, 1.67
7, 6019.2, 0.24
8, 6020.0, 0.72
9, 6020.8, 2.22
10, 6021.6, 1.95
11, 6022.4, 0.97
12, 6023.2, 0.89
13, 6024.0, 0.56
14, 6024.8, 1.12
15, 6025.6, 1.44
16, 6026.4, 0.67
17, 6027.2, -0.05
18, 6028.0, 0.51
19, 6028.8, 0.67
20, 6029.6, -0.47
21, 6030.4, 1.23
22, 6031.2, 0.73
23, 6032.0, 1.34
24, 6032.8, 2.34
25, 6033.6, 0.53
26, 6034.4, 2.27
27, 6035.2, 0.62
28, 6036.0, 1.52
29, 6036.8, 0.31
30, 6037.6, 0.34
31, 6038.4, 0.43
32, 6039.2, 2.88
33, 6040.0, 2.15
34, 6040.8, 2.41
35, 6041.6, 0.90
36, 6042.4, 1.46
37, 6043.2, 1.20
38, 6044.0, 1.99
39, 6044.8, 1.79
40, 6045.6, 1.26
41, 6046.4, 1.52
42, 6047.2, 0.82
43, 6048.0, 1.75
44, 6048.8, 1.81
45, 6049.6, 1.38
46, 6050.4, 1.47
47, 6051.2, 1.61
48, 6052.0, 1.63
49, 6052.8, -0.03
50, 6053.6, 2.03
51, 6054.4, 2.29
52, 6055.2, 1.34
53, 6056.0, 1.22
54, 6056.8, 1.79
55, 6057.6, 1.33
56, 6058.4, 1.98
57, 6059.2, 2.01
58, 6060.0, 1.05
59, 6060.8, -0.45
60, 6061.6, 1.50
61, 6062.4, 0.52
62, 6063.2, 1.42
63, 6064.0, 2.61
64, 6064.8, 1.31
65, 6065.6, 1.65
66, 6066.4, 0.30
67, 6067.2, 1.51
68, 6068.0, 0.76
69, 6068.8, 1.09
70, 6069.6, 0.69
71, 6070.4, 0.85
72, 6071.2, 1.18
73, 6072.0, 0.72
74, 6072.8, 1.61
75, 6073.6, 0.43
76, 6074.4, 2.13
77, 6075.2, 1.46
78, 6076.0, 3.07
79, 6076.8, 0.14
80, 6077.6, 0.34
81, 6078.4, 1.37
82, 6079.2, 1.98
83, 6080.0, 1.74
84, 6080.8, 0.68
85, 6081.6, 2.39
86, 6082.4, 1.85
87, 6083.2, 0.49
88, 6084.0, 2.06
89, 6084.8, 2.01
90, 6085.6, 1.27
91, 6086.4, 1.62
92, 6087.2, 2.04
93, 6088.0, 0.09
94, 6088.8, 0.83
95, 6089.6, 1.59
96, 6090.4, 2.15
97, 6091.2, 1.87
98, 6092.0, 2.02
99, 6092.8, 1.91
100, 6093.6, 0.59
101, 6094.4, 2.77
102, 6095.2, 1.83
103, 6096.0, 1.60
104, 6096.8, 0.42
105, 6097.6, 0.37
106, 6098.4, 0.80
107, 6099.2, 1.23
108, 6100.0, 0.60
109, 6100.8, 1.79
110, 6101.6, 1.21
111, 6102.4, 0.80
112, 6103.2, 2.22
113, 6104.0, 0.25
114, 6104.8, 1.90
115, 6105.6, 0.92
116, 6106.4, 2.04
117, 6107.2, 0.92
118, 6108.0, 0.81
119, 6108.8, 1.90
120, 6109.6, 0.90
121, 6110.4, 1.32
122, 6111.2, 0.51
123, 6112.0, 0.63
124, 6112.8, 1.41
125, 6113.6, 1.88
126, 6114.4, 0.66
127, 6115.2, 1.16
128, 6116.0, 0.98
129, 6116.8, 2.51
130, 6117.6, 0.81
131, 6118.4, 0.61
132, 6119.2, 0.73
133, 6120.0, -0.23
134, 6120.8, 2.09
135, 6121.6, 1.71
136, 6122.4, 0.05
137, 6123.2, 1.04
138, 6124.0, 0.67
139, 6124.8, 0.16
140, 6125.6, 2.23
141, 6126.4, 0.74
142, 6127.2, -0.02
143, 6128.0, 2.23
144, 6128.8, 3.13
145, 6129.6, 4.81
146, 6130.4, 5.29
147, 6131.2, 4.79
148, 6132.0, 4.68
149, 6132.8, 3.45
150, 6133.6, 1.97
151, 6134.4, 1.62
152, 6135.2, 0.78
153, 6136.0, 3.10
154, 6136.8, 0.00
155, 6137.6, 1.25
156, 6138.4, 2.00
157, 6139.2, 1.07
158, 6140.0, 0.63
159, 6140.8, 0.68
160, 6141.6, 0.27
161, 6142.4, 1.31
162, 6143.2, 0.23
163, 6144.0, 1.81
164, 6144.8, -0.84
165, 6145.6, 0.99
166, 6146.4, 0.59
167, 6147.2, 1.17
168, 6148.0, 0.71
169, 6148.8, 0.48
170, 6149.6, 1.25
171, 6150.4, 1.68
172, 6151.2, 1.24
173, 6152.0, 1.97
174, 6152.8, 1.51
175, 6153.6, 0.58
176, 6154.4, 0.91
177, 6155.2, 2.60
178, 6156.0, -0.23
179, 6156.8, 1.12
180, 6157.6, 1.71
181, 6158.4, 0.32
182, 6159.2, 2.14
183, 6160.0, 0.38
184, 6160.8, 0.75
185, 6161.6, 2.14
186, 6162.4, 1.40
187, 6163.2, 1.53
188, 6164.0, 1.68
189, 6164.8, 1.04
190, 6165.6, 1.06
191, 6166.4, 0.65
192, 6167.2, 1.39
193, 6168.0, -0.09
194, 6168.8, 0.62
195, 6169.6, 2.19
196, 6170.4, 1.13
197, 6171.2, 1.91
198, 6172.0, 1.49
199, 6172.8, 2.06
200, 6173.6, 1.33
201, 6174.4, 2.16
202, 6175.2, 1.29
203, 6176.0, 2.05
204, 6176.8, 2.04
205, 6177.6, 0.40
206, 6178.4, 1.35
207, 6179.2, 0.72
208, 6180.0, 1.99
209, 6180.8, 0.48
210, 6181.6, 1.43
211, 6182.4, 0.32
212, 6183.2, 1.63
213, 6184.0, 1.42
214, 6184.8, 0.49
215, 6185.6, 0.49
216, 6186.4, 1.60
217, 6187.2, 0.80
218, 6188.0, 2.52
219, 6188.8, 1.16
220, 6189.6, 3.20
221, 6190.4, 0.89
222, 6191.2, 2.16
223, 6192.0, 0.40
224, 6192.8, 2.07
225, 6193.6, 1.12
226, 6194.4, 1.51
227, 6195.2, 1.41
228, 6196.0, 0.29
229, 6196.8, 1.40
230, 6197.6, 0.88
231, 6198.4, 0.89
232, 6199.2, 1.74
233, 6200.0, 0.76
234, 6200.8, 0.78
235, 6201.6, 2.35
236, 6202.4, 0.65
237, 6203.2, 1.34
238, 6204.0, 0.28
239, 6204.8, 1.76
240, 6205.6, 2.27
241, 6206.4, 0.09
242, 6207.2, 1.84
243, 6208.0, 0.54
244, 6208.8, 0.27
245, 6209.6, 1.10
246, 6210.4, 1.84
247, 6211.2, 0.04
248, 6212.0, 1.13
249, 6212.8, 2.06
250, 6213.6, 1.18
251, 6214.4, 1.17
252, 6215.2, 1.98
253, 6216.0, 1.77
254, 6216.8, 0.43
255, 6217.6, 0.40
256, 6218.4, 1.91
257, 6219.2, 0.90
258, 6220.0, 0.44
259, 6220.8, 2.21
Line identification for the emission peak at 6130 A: H-beta 4861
